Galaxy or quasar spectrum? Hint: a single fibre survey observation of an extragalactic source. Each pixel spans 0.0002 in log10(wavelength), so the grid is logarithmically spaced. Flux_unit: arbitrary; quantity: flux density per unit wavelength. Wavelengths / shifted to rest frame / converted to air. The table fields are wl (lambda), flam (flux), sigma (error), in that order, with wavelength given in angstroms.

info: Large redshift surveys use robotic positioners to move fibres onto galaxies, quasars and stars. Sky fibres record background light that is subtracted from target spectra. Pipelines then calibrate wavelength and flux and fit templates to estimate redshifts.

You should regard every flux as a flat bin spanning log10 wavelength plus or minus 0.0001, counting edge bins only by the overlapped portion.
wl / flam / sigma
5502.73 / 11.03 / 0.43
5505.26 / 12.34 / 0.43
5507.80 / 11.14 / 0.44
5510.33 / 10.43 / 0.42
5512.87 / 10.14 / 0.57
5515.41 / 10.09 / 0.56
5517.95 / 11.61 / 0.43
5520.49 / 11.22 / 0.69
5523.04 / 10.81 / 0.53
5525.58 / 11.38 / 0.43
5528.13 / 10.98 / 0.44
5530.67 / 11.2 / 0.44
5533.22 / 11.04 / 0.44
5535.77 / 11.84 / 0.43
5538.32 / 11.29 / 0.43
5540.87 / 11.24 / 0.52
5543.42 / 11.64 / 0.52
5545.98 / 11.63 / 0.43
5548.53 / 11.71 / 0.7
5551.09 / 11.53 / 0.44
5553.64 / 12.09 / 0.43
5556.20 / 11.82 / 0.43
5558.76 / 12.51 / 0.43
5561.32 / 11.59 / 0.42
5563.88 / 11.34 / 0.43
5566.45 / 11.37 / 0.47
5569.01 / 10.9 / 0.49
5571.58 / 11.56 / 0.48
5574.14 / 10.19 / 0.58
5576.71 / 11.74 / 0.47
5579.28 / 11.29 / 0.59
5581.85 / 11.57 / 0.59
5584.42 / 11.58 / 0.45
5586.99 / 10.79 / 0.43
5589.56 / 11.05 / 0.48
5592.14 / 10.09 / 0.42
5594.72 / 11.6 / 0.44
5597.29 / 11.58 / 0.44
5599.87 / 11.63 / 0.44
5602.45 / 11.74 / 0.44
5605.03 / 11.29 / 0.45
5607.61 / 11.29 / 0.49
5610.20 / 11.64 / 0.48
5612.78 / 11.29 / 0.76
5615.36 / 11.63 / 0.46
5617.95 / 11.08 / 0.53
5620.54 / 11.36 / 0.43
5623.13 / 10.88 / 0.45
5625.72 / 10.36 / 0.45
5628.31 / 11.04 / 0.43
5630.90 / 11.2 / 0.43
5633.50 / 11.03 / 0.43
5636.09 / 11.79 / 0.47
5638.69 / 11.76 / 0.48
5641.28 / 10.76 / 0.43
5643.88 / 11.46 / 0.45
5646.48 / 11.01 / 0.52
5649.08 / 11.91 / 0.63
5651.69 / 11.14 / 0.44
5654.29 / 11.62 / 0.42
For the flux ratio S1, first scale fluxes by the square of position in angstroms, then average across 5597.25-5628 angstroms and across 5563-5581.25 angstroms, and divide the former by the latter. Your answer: 1.0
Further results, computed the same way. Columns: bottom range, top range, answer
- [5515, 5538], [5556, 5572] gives 1.05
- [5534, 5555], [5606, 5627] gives 0.99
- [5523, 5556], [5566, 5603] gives 1.00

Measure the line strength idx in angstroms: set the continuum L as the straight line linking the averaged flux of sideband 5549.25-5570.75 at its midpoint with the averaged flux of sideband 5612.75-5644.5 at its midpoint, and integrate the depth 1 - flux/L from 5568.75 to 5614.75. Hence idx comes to 0.6 angstroms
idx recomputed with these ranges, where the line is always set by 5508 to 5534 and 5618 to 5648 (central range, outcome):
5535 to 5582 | -2.27 angstroms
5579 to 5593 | -0.04 angstroms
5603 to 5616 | -0.39 angstroms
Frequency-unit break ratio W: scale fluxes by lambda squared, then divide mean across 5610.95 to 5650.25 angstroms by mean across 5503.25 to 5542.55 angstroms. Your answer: 1.1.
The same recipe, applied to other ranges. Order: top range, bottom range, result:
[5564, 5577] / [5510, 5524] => 1.06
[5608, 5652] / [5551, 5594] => 1.01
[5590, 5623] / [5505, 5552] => 1.04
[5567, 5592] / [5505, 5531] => 1.04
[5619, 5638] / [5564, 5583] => 1.01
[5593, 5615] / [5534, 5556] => 1.01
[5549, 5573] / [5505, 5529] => 1.08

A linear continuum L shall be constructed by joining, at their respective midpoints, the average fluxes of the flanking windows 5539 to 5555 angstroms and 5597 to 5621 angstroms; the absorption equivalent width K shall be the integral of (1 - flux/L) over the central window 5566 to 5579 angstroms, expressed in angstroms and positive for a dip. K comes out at 0.5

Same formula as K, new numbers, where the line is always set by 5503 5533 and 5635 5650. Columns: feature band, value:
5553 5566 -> -0.8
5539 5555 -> -0.7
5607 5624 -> 0.0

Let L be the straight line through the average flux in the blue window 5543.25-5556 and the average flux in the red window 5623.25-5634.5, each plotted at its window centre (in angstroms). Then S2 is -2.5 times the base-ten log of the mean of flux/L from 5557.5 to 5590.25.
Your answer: 0.012 mag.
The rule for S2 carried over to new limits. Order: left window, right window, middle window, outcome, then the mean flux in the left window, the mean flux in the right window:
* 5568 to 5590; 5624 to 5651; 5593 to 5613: -0.03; 11.2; 11.2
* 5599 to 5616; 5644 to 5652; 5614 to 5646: 0.02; 11.5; 11.4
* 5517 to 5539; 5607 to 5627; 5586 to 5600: 0.01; 11.3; 11.2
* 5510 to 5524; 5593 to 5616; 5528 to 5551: -0.05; 10.7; 11.5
